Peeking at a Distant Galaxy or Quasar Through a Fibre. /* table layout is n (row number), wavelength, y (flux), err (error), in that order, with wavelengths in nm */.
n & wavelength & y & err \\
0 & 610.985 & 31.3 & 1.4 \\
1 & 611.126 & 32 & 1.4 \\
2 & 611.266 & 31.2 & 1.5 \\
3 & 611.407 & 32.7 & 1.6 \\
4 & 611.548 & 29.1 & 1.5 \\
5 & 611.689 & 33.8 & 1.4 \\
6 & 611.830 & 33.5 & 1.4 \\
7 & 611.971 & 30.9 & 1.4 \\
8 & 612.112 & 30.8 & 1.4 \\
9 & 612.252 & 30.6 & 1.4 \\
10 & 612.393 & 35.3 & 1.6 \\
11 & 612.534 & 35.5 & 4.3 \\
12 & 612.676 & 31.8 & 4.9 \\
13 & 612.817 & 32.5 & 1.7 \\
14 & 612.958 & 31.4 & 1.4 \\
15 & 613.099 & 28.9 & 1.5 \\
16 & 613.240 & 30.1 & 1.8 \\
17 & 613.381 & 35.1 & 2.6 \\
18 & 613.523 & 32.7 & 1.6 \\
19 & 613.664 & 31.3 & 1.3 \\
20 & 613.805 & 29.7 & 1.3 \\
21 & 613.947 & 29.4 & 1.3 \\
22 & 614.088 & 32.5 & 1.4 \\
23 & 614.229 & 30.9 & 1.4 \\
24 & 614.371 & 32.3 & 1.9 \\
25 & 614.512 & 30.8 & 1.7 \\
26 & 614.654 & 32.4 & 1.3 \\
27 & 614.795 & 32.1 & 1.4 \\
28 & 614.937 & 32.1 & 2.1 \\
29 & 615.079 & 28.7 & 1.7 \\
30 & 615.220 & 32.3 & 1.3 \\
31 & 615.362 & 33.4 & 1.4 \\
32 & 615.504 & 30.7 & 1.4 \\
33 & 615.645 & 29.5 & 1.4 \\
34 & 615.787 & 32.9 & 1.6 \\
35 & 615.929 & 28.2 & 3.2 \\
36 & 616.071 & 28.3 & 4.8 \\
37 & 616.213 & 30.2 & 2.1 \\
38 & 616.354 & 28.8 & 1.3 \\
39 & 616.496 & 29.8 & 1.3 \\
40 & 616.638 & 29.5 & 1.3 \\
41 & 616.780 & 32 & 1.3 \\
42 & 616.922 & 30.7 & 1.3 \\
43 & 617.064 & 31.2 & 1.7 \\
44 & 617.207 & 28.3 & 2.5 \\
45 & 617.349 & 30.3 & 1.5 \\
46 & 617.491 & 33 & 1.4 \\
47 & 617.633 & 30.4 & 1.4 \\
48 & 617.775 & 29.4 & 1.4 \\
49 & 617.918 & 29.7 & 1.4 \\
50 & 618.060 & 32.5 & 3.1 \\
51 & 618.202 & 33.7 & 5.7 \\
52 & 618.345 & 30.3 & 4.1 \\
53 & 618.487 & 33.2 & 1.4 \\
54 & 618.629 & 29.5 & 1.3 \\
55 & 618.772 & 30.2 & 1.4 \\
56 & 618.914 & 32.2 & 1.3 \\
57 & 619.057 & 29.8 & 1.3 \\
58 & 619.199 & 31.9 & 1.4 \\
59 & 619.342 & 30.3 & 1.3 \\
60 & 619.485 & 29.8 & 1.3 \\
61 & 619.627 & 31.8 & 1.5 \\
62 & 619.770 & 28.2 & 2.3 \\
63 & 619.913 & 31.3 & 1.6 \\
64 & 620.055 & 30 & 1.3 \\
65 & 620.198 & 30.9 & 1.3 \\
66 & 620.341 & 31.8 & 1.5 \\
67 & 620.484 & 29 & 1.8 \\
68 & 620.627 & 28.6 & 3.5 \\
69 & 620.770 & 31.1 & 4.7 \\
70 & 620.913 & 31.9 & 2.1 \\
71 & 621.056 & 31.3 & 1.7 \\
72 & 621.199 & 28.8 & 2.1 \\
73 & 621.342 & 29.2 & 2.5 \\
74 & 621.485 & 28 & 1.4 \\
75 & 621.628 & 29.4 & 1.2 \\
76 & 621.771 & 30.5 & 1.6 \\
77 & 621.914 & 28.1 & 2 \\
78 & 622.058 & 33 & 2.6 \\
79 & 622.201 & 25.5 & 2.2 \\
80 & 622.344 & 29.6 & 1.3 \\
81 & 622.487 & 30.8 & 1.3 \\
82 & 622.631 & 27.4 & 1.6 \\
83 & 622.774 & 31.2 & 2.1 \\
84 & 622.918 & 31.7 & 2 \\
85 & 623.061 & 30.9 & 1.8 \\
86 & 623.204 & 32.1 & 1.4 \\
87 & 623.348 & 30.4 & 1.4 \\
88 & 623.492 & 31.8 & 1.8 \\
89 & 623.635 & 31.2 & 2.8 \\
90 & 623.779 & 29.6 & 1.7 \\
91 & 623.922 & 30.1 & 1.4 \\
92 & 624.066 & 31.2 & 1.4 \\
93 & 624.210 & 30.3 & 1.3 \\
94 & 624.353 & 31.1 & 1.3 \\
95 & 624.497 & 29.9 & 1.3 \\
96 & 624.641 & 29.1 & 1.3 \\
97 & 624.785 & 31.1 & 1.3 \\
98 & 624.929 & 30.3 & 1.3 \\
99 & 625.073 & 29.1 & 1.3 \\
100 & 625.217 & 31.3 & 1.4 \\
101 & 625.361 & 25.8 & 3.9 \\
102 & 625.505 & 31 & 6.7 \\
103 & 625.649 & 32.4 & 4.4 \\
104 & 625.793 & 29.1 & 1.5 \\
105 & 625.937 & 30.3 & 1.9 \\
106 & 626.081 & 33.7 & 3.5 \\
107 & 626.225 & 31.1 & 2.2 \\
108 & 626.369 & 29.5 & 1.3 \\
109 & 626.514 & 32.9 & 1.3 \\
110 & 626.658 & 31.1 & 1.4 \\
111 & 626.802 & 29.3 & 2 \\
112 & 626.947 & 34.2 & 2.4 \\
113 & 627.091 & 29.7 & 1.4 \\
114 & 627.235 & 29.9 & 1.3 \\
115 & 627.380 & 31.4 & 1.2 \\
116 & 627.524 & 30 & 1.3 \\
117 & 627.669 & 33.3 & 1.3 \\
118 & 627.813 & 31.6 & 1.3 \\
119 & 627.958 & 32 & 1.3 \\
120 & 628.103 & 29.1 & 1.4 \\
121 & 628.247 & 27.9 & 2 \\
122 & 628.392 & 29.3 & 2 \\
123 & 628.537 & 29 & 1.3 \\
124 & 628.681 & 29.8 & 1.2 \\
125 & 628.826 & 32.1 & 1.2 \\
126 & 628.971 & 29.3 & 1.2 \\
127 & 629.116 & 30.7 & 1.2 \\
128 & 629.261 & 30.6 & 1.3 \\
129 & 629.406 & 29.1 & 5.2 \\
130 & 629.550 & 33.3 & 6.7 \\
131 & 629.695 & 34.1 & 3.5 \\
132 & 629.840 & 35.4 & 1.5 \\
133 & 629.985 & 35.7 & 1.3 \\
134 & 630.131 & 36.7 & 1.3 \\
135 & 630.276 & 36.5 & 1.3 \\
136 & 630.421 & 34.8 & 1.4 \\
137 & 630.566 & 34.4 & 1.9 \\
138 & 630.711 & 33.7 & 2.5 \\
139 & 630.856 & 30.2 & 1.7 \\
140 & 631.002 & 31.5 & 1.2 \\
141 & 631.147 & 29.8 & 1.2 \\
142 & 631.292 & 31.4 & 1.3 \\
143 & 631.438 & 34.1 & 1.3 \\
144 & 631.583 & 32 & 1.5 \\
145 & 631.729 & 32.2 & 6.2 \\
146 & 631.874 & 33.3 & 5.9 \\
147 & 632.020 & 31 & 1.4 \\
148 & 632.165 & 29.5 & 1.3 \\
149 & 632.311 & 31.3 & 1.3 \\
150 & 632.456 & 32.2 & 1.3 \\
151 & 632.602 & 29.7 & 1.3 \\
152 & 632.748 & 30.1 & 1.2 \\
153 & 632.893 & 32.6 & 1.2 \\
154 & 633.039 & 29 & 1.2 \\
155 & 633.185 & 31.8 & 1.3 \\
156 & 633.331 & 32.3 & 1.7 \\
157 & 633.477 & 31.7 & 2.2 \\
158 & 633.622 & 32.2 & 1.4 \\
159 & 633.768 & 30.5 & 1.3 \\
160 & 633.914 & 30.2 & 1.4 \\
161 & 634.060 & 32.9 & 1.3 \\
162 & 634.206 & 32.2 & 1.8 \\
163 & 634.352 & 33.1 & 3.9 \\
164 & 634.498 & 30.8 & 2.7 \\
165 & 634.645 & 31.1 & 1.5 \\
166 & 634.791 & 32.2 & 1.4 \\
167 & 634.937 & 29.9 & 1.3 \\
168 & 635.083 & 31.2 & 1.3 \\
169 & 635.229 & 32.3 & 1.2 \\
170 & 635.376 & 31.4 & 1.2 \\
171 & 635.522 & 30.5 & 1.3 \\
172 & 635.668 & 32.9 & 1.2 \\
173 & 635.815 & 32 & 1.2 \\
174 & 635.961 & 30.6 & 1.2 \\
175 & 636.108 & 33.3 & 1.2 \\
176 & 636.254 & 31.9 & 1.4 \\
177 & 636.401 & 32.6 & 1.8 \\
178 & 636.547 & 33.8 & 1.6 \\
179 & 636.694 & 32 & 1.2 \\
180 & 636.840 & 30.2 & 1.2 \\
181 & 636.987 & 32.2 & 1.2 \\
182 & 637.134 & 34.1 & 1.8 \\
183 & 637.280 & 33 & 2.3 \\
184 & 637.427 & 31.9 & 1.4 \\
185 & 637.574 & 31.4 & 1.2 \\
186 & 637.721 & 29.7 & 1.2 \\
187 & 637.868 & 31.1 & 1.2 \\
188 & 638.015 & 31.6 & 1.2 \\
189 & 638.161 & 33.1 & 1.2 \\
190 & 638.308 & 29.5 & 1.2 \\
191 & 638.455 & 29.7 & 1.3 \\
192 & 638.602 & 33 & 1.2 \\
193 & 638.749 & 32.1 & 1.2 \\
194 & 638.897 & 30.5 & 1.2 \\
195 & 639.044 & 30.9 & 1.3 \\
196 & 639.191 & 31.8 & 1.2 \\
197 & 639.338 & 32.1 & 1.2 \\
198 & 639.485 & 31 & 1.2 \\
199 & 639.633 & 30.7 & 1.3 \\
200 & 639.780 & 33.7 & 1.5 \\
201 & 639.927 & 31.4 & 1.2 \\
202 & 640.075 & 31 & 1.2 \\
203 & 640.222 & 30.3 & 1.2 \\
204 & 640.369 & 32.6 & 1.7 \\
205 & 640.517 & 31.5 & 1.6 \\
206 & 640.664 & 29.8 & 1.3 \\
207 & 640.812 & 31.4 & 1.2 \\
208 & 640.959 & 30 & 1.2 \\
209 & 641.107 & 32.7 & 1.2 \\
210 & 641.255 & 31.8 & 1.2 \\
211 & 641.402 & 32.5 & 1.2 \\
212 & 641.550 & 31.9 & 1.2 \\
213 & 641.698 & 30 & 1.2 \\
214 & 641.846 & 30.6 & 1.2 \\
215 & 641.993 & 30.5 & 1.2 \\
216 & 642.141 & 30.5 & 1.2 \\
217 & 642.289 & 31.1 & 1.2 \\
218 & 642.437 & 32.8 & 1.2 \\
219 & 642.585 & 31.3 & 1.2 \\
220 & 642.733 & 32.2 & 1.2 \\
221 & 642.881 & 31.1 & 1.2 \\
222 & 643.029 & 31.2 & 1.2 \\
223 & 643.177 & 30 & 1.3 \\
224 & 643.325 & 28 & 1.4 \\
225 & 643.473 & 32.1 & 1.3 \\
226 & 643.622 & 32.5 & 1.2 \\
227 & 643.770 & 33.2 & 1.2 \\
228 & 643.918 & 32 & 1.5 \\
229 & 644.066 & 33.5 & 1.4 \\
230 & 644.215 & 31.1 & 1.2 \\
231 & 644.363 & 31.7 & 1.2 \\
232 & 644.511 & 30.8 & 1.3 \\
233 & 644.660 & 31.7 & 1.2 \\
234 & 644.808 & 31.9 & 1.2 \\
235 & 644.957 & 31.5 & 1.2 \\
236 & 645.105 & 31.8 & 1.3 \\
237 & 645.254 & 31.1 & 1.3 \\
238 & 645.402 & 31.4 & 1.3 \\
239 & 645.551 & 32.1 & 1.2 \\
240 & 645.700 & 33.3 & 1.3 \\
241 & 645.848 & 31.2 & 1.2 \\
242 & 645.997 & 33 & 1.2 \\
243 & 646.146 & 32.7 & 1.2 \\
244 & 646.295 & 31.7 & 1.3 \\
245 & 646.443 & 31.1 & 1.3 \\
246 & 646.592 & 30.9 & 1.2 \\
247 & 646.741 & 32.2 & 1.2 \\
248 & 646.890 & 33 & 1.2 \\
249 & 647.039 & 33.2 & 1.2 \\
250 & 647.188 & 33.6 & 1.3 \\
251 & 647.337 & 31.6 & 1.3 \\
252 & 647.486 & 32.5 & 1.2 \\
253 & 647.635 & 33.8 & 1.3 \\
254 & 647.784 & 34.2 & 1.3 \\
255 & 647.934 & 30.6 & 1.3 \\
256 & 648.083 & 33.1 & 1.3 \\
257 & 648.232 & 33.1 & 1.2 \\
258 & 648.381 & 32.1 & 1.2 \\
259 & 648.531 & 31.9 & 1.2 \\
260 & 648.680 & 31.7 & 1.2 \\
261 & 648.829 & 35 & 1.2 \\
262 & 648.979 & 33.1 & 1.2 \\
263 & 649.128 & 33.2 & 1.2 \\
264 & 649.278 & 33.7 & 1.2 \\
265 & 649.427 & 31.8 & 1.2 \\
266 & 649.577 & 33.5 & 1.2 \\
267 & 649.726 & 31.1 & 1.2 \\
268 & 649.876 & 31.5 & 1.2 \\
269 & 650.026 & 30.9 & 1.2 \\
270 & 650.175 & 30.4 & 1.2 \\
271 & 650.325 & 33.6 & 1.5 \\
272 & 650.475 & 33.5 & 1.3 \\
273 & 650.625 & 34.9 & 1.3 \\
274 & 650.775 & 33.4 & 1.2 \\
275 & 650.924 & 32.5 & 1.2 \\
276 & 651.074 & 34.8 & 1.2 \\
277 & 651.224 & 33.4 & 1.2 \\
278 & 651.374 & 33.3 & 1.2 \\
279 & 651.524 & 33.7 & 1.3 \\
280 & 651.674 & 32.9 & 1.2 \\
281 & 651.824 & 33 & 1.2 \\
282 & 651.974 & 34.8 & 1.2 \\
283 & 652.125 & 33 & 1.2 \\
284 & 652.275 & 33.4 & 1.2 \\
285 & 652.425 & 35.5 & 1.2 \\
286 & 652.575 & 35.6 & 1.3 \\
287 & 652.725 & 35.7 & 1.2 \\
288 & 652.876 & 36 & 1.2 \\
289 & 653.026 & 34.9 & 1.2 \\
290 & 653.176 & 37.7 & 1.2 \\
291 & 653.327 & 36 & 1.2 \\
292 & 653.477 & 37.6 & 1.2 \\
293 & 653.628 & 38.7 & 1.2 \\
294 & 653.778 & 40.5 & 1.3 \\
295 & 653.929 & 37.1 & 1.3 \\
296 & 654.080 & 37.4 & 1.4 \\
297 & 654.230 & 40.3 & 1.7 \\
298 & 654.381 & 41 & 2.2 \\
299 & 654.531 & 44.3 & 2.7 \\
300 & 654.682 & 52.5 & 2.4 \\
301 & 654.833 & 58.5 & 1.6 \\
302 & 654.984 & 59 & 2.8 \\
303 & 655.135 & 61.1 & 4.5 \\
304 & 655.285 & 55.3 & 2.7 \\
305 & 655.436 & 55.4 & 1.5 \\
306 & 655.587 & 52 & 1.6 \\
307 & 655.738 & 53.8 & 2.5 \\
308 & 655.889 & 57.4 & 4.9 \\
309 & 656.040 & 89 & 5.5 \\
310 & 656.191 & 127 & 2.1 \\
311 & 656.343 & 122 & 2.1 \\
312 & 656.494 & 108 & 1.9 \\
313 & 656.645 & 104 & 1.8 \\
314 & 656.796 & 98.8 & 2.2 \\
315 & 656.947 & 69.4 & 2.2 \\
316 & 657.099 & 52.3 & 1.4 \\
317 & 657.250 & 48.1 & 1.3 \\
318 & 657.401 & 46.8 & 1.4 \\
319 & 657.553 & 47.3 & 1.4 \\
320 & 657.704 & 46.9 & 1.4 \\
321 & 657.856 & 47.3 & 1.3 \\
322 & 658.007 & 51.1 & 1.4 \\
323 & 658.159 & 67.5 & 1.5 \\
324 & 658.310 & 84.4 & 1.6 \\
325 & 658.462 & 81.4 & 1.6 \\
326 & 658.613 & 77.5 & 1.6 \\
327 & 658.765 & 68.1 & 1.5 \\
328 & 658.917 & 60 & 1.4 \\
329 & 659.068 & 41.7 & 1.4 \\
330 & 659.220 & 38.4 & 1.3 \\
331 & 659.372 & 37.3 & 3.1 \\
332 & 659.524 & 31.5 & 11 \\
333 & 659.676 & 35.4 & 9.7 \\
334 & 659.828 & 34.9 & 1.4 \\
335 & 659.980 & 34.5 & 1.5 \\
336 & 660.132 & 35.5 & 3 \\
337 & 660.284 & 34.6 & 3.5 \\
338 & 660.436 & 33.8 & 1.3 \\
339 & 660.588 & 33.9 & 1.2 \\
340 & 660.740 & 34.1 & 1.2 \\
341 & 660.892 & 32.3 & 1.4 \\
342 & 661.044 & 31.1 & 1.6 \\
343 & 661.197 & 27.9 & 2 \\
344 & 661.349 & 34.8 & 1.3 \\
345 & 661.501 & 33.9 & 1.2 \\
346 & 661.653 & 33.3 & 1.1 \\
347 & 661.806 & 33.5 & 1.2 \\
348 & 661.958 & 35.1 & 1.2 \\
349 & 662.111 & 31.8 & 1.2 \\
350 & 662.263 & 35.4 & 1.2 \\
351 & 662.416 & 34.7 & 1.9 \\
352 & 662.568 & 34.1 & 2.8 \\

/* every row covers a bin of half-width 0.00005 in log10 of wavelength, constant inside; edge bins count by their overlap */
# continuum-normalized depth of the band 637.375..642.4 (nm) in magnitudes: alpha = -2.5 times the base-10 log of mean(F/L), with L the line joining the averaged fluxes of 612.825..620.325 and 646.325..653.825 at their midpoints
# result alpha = 0.05 mag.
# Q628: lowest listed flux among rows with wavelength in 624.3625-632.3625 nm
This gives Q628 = 25.8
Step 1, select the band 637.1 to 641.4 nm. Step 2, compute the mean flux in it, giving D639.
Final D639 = 31.5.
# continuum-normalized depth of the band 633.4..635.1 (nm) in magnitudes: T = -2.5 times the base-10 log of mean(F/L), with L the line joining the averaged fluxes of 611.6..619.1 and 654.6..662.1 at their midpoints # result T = 0.30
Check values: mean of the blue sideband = 31.2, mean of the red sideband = 54.6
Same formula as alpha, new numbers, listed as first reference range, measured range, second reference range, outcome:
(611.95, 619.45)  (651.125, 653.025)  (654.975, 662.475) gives 0.41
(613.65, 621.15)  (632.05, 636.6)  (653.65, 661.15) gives 0.29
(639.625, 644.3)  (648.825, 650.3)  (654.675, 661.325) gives 0.32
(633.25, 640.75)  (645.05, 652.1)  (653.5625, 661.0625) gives 0.35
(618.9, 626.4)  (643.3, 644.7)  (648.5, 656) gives 0.15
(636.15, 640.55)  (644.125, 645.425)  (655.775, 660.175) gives 0.32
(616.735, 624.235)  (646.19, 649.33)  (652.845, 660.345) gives 0.46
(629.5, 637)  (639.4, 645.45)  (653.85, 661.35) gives 0.28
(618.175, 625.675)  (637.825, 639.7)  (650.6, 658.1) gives 0.29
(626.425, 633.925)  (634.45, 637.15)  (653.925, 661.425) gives 0.15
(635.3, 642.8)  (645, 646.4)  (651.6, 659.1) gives 0.28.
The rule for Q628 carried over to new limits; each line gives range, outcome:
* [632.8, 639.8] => 29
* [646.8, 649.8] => 30.6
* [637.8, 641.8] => 29.5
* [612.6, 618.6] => 28.2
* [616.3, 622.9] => 25.5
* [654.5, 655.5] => 44.3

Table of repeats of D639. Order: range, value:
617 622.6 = 30.3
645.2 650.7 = 32.5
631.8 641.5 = 31.6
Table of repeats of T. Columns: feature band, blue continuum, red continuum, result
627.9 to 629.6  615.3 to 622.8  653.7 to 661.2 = 0.21 mag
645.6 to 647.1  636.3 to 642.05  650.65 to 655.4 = 0.11 mag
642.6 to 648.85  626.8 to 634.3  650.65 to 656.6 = 0.31 mag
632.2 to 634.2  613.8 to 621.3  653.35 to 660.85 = 0.28 mag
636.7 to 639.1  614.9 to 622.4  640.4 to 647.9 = 0.00 mag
